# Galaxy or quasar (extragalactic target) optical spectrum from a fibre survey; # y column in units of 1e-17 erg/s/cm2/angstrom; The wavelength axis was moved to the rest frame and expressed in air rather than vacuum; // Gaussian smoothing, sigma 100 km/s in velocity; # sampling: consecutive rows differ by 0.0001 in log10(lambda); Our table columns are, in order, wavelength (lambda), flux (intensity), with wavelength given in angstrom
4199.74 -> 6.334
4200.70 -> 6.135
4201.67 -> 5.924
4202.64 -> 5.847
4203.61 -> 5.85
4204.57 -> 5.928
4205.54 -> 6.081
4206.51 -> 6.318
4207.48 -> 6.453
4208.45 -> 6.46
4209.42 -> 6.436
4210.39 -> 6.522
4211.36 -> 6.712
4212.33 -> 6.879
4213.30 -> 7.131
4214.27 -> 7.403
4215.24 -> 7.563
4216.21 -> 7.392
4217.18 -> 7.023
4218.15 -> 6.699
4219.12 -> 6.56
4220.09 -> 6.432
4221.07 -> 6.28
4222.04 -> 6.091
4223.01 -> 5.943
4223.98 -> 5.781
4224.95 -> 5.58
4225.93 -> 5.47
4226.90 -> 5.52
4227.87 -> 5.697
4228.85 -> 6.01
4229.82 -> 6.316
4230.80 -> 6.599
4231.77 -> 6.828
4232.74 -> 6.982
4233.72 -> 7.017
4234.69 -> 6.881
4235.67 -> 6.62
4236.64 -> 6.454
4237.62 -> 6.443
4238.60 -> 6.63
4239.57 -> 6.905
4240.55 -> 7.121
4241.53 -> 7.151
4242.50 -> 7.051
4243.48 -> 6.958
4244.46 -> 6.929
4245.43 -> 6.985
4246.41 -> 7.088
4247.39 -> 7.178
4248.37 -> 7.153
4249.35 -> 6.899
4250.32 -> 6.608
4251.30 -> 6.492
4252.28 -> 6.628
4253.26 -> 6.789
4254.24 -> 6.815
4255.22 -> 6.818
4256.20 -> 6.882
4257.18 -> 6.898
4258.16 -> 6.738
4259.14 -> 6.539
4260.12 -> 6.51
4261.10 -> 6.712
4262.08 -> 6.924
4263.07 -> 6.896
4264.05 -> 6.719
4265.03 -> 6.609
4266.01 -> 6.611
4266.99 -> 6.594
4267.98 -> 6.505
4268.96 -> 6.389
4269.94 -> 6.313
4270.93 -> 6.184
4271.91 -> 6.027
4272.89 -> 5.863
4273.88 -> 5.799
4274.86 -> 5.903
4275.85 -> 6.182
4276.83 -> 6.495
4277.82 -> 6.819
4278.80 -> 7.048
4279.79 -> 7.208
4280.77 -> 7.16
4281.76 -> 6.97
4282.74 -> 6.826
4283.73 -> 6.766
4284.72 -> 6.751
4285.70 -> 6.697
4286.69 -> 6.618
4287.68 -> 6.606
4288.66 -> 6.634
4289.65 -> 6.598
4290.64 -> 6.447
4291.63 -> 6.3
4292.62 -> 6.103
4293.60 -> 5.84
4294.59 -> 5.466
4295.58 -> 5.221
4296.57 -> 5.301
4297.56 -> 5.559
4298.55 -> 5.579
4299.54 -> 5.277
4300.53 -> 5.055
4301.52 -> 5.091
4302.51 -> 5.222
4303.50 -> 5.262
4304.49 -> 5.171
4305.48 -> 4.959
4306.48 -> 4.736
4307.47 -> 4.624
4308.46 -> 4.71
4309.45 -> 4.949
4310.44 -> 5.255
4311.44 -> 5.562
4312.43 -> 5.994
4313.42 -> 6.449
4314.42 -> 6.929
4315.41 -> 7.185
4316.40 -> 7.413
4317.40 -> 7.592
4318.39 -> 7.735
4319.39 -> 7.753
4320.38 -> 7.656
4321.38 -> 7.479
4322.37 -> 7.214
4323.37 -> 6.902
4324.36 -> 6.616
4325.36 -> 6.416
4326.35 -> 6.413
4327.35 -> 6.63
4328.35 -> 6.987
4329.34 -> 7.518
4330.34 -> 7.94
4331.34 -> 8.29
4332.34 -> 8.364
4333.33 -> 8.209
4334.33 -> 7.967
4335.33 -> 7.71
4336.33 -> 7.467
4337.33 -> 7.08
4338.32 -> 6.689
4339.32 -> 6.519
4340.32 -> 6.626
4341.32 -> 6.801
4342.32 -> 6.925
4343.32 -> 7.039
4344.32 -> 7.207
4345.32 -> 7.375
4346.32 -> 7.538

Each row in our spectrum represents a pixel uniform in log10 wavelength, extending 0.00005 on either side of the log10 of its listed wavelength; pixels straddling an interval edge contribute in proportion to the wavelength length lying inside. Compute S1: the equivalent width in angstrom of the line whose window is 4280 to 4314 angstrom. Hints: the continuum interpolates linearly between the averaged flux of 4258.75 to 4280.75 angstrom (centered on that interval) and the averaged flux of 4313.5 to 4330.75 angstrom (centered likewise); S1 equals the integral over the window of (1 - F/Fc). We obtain 5.0 angstrom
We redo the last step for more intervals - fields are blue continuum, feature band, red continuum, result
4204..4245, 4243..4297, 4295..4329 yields -2.1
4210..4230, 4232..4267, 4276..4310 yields -3.3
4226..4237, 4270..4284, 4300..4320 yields -0.9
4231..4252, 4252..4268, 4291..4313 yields -0.8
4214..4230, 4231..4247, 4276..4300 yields -1.4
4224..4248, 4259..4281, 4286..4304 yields -1.4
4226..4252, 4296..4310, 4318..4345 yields 3.9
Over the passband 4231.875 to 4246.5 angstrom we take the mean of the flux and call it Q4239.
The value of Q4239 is 6.87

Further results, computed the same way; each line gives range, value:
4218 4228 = 5.99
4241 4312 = 6.28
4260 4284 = 6.56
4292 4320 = 5.8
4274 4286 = 6.71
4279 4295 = 6.58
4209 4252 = 6.65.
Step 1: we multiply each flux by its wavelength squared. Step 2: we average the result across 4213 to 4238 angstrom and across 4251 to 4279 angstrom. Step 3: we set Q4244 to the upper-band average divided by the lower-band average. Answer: 1.0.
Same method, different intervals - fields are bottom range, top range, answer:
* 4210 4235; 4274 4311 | 0.94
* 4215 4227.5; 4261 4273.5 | 1.05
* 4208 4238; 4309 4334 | 1.13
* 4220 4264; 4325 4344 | 1.15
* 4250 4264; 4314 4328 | 1.09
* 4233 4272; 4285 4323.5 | 0.92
